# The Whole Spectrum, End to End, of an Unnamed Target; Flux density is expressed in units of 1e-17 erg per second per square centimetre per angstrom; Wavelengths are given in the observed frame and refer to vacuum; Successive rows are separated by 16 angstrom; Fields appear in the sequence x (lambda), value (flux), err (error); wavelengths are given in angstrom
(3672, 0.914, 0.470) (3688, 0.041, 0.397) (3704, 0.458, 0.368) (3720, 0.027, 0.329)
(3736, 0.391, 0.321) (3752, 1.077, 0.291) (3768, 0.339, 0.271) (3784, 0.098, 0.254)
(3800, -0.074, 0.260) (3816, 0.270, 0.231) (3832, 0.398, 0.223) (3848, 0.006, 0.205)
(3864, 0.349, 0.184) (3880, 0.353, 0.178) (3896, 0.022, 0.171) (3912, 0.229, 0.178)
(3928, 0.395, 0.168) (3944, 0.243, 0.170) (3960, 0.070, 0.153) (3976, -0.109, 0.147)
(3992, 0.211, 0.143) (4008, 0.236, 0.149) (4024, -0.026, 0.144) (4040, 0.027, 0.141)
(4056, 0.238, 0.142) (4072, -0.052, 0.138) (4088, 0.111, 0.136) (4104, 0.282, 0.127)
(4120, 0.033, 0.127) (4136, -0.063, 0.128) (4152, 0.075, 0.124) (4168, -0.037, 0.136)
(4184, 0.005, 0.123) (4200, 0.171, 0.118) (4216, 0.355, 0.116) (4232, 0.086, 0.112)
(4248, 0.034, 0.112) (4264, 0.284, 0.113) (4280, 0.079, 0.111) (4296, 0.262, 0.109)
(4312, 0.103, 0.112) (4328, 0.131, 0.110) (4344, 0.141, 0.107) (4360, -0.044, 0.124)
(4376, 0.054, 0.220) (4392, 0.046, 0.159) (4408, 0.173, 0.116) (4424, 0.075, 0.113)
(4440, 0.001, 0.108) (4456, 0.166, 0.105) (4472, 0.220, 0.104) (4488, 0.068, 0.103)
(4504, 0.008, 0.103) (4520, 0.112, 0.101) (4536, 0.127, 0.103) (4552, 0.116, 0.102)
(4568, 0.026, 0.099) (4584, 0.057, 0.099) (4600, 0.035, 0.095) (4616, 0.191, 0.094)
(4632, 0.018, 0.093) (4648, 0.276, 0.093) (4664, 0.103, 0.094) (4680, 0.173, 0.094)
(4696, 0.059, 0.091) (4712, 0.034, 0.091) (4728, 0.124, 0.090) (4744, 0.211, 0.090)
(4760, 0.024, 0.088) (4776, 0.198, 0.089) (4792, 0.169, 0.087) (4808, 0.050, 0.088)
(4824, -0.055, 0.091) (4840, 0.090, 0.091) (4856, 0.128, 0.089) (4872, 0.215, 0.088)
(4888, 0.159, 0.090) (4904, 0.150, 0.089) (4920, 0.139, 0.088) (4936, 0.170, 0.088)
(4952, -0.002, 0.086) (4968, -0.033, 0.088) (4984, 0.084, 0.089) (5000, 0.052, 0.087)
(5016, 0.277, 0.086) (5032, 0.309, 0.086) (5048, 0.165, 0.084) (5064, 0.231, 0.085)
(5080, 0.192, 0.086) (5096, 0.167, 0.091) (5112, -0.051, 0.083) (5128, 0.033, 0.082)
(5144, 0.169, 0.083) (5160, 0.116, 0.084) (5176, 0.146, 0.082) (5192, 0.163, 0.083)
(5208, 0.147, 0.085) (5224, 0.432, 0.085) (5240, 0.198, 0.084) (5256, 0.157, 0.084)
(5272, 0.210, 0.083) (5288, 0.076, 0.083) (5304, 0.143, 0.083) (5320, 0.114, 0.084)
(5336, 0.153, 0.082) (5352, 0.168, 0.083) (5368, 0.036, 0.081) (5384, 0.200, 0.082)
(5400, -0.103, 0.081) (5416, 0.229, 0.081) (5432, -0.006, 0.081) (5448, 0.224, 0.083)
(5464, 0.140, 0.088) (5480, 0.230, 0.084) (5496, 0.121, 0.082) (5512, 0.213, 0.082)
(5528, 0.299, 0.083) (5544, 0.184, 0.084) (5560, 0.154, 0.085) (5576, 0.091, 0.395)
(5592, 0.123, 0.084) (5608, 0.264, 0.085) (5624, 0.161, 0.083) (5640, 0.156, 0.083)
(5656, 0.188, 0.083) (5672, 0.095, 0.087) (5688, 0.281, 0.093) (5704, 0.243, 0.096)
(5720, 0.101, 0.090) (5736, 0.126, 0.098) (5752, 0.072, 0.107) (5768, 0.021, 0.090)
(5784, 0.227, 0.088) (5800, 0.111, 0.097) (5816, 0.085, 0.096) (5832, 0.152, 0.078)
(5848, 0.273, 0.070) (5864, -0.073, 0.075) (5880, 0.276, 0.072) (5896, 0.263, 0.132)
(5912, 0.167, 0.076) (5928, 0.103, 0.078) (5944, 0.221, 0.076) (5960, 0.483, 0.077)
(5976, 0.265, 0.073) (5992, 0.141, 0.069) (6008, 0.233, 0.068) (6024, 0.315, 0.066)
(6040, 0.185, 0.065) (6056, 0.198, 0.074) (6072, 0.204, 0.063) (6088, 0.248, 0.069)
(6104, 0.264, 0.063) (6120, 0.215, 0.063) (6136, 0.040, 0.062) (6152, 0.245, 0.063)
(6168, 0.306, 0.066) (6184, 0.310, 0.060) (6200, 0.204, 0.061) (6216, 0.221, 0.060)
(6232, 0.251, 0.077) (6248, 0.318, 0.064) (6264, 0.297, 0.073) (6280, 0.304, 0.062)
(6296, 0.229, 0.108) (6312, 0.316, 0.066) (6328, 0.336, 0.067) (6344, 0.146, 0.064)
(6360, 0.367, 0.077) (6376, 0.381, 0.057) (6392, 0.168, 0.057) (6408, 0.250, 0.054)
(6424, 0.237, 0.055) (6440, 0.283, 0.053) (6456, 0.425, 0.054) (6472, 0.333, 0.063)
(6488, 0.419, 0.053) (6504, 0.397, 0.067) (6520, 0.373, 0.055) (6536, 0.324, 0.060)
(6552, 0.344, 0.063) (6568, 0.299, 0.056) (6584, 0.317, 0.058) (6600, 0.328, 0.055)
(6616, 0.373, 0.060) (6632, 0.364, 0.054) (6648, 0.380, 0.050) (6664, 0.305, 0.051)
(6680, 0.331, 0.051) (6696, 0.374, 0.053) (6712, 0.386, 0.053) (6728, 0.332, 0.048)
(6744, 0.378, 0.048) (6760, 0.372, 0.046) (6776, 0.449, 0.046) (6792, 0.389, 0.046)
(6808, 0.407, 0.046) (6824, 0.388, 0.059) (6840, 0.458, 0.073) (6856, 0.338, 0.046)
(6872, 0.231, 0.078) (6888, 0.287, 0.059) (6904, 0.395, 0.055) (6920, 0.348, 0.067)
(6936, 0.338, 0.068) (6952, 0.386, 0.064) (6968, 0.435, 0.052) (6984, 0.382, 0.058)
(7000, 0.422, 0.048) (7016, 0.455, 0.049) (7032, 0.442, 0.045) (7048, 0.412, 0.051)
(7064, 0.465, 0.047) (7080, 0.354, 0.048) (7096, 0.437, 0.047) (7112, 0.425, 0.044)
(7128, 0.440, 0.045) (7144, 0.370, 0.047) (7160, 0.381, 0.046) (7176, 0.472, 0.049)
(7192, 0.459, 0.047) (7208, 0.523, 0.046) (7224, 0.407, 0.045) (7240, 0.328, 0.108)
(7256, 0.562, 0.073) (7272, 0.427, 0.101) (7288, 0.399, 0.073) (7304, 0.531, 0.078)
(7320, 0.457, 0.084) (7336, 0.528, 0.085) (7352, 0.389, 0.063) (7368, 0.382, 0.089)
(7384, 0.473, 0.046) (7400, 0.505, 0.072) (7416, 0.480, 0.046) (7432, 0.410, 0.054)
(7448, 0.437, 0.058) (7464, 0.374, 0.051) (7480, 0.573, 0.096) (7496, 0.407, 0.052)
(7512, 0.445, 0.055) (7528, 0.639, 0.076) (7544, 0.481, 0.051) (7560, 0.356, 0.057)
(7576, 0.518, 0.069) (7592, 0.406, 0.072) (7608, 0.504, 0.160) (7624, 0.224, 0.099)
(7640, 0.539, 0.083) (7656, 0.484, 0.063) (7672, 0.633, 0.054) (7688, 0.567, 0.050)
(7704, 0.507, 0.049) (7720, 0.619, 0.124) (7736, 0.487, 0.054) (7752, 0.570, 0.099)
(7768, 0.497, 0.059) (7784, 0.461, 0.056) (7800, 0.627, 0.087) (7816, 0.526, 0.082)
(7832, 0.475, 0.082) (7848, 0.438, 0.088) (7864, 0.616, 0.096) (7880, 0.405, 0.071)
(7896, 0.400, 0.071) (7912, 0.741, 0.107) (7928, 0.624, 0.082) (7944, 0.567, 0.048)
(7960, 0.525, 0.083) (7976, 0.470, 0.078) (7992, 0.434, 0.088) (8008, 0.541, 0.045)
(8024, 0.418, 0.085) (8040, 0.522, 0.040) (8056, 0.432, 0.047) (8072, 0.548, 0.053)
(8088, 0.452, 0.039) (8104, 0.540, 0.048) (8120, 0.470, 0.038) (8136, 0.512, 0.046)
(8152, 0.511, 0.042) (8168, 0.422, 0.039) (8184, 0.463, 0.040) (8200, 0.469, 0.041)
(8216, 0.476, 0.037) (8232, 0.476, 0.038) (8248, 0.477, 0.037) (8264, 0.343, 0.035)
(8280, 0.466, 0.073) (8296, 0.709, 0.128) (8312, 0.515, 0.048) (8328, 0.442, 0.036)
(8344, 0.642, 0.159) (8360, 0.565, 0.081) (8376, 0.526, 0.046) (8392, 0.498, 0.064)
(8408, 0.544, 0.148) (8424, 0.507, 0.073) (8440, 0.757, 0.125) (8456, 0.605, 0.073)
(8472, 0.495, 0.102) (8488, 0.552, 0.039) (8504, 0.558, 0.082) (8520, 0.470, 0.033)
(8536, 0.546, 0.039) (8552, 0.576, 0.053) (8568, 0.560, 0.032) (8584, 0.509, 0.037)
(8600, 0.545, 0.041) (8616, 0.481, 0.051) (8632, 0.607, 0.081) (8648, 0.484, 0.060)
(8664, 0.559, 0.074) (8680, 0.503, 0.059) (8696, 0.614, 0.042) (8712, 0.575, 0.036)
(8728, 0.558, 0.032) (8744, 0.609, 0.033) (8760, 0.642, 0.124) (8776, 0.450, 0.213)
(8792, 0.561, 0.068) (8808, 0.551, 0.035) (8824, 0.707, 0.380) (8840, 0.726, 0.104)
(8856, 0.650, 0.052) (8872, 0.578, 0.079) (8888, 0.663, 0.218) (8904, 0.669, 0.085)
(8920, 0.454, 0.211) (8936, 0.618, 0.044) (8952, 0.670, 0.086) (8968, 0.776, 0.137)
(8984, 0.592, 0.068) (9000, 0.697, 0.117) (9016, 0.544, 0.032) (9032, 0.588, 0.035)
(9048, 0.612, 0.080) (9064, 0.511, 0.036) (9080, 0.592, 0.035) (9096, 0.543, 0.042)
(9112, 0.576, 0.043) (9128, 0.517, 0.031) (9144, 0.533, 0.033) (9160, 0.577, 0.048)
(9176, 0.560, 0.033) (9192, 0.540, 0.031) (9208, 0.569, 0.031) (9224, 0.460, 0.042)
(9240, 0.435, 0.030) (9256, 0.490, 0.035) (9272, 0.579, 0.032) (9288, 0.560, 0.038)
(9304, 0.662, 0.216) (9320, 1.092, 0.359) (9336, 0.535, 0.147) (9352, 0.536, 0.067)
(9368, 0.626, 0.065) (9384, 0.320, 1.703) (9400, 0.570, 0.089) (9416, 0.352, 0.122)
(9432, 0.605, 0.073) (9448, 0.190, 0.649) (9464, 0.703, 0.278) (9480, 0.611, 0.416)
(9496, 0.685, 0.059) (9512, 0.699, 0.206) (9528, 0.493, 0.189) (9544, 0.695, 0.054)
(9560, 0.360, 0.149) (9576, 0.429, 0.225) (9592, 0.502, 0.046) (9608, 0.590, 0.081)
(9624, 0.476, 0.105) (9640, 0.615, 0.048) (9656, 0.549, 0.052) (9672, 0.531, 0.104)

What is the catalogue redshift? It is 0.598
